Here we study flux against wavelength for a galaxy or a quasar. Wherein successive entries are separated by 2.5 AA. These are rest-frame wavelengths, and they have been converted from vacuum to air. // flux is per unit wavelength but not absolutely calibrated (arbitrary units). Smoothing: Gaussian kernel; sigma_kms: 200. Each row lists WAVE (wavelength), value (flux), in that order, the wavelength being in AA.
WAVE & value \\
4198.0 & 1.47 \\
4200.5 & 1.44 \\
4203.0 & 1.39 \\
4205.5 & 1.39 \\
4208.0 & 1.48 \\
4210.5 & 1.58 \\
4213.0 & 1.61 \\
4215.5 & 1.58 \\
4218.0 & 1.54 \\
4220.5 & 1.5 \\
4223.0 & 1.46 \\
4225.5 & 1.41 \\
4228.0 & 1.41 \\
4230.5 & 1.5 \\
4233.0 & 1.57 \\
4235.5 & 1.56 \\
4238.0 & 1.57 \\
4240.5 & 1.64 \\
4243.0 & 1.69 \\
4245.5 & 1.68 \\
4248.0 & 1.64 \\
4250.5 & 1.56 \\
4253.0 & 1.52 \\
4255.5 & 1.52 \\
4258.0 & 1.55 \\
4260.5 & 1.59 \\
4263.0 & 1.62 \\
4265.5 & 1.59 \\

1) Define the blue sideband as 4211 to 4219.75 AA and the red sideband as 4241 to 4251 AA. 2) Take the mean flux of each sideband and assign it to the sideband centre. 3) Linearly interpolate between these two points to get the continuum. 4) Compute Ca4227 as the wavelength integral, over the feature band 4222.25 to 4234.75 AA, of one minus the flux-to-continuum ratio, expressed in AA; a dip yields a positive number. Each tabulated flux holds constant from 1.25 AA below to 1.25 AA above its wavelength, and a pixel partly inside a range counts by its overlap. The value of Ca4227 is 1.02 AA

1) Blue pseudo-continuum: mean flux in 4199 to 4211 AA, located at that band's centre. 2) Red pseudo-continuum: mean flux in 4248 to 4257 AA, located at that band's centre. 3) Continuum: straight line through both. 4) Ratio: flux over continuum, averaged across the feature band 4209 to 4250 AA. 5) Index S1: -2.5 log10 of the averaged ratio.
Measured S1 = -0.04 mag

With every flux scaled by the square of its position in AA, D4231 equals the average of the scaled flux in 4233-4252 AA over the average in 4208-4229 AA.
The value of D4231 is 1.08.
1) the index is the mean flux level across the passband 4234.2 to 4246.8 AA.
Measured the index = 1.63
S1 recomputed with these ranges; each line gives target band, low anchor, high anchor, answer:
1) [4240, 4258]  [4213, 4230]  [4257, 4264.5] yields -0.029 mag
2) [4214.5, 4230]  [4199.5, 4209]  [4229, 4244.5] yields 0.022 mag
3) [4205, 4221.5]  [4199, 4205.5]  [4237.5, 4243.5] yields -0.041 mag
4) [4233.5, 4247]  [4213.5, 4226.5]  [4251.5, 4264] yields -0.062 mag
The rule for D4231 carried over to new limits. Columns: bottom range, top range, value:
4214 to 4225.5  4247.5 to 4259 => 1.04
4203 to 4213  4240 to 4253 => 1.12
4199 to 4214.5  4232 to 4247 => 1.11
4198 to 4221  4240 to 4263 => 1.09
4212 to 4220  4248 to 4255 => 1.01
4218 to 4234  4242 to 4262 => 1.09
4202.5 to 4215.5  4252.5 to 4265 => 1.06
